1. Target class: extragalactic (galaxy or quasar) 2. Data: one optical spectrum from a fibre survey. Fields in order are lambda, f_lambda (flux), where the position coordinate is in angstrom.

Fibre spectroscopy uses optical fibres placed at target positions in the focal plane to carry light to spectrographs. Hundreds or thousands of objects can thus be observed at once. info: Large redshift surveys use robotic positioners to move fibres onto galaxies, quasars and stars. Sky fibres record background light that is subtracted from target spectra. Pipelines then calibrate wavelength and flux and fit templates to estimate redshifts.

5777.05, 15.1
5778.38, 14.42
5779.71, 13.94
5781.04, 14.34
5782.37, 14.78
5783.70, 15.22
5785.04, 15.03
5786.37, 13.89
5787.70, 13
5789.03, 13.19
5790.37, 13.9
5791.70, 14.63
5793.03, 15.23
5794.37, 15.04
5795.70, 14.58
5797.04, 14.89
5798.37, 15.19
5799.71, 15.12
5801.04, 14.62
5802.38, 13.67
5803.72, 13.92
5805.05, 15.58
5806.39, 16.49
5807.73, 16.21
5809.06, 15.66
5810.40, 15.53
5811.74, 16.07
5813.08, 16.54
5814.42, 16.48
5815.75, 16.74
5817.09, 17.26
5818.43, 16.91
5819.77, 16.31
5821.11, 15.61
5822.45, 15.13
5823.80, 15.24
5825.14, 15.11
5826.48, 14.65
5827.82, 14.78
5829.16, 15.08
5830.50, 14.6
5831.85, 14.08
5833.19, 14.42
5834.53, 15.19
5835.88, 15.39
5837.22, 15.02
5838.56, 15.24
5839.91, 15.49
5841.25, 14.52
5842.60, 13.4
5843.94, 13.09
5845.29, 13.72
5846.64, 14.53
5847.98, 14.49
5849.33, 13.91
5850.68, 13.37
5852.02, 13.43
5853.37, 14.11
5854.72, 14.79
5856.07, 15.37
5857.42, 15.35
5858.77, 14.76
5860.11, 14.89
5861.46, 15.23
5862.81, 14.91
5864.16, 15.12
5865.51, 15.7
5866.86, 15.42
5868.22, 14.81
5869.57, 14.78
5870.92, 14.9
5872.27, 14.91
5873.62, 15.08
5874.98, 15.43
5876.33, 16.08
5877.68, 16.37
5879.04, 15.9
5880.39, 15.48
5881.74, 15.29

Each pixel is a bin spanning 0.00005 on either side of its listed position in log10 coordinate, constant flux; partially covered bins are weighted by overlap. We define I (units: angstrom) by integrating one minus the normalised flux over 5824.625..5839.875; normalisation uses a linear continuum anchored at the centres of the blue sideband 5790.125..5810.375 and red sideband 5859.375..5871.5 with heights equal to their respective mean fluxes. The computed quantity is 0.2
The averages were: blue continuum 15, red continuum 15.1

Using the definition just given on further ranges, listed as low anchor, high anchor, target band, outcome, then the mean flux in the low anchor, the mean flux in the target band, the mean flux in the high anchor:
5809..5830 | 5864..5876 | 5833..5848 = 1.0 angstrom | 15.8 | 14.6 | 15.1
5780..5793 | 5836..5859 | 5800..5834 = -2.7 angstrom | 14.3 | 15.5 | 14.4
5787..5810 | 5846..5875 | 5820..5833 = -0.2 angstrom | 14.8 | 14.9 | 14.8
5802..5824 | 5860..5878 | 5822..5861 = 2.4 angstrom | 15.9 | 14.6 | 15.2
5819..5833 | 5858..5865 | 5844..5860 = 0.8 angstrom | 15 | 14.3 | 15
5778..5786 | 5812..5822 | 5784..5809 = 1.1 angstrom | 14.6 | 14.7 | 16.5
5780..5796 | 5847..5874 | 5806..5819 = -1.7 angstrom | 14.4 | 16.4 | 14.8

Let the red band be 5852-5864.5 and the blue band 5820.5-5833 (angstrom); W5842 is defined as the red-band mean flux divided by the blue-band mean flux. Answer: 1.00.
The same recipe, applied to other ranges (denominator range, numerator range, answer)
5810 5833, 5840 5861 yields 0.91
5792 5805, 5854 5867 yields 1.03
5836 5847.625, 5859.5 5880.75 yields 1.06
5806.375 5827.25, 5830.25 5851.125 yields 0.90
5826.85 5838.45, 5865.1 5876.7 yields 1.02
